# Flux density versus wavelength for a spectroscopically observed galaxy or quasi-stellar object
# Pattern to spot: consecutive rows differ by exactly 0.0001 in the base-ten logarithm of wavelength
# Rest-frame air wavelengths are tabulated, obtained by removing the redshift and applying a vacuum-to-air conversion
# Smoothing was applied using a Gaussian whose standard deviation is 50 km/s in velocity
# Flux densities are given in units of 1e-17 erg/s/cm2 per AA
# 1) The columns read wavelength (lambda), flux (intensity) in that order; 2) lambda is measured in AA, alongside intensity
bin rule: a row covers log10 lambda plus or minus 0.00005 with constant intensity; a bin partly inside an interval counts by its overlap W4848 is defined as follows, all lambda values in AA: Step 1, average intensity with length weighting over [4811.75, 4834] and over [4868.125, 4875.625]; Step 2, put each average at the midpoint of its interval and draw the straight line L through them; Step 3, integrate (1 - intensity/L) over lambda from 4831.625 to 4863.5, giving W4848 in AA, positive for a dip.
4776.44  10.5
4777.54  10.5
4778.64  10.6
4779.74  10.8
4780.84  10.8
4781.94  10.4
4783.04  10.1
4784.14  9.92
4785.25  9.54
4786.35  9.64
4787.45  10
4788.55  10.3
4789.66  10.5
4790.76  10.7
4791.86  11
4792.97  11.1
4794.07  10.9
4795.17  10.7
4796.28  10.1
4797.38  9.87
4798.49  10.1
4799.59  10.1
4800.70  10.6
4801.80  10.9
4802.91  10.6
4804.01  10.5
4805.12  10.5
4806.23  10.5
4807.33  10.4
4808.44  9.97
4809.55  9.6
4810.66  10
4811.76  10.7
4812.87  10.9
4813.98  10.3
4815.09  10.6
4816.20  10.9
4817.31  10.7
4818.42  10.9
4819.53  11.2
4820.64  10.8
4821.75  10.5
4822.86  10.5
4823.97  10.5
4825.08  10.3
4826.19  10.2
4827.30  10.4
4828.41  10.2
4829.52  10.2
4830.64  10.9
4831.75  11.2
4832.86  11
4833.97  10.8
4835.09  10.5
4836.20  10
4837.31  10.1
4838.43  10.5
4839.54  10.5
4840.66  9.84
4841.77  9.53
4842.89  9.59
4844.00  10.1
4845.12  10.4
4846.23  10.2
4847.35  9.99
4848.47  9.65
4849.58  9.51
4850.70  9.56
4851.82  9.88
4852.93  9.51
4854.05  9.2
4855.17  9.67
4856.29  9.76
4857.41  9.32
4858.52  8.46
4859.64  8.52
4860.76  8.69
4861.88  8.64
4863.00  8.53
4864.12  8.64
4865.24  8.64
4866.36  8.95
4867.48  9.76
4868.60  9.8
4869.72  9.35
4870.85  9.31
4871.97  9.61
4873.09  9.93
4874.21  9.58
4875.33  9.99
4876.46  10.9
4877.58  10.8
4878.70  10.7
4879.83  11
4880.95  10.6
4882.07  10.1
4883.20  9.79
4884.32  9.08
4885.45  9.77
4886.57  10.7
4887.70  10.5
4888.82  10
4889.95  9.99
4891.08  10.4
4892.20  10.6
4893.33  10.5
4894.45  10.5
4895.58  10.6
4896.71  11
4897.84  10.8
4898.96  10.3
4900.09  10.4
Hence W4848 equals 1.3 AA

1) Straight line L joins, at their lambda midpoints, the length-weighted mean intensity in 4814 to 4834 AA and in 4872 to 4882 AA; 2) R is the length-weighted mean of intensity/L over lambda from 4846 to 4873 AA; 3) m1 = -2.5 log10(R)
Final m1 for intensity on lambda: 0.13 mag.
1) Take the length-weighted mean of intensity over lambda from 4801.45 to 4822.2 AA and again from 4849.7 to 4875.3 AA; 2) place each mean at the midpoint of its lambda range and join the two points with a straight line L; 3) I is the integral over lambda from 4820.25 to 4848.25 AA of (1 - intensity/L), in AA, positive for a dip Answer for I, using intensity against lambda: -1.0 AA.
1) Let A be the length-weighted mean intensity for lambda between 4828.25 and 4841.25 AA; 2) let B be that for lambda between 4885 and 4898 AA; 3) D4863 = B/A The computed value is 1.00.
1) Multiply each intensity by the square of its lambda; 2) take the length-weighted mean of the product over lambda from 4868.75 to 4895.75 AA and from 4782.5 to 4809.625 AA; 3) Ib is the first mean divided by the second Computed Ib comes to 1.02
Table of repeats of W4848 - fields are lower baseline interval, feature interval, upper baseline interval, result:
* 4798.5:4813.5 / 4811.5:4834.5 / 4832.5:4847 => -0.77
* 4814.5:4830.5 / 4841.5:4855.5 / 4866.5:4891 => 0.77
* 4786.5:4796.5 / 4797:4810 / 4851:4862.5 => -0.01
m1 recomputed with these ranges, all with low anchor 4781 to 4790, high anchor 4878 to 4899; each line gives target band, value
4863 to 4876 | 0.103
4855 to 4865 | 0.160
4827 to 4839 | -0.034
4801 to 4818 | -0.036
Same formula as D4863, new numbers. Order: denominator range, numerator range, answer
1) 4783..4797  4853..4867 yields 0.86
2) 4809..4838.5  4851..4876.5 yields 0.88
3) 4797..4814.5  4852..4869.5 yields 0.88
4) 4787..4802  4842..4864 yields 0.90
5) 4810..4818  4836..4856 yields 0.93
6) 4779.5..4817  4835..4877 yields 0.92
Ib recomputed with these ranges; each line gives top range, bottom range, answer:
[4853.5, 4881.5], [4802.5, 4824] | 0.93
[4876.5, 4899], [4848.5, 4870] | 1.15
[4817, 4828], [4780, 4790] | 1.06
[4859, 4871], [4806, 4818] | 0.88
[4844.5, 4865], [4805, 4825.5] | 0.90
